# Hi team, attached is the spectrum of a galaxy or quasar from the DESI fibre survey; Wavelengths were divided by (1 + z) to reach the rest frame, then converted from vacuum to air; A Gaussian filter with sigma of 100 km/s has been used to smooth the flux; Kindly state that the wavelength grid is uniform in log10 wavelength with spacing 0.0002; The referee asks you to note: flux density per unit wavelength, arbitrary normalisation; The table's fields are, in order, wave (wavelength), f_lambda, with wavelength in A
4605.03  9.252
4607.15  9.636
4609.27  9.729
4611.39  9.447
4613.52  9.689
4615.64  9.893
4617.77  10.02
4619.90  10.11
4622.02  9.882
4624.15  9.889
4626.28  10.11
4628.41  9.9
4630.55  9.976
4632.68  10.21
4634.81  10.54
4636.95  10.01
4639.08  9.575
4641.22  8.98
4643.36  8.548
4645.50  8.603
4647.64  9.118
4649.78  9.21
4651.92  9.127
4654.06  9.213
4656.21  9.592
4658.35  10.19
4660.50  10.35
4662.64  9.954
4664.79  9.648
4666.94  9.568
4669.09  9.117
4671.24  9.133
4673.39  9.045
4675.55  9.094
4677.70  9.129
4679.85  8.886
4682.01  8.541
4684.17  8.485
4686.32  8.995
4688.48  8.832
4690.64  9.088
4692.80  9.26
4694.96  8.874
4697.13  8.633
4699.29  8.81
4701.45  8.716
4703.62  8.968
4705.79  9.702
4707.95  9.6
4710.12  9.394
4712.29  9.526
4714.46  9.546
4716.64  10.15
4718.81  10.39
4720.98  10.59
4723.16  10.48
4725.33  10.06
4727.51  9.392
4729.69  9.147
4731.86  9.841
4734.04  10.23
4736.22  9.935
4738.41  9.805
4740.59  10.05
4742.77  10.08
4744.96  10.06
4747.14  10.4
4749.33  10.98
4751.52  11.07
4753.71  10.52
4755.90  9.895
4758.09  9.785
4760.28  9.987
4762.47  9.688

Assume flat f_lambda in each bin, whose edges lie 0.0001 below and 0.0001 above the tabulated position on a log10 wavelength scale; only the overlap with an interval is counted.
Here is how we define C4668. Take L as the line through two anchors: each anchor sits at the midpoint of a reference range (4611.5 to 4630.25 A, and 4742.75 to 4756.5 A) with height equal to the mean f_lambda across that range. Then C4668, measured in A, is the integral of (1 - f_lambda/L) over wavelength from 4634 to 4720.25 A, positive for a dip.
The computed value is 7.21 A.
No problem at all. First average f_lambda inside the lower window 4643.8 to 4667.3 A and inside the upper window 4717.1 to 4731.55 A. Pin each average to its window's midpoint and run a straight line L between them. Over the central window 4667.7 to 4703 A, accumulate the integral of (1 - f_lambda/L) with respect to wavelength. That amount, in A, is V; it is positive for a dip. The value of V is 2.9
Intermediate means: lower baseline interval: 9.48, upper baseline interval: 10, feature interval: 8.92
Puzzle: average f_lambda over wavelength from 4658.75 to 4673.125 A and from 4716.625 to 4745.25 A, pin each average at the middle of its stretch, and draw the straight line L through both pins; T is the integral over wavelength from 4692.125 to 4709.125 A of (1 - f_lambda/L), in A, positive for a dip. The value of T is 1.32 A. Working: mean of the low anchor 9.62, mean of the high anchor 10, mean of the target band 9.07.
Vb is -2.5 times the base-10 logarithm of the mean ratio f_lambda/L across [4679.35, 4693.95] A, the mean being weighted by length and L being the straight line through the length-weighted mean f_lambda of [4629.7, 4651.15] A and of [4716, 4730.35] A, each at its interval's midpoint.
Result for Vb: 0.11 mag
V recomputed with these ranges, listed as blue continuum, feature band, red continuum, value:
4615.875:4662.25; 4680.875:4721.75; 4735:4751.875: 3.1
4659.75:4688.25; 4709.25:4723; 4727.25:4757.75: -0.3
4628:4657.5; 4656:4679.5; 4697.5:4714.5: -0.3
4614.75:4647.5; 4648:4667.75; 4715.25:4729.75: 0.4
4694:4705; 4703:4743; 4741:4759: -1.4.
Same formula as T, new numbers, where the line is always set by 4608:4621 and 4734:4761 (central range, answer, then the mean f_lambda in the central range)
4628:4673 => 1.75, 9.54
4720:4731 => 0.24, 9.93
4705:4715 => 0.55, 9.56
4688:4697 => 0.95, 8.98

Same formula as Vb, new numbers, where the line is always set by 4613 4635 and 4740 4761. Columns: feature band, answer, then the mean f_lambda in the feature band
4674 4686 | 0.148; 8.85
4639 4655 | 0.120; 9.01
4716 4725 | -0.018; 10.4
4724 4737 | 0.050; 9.78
